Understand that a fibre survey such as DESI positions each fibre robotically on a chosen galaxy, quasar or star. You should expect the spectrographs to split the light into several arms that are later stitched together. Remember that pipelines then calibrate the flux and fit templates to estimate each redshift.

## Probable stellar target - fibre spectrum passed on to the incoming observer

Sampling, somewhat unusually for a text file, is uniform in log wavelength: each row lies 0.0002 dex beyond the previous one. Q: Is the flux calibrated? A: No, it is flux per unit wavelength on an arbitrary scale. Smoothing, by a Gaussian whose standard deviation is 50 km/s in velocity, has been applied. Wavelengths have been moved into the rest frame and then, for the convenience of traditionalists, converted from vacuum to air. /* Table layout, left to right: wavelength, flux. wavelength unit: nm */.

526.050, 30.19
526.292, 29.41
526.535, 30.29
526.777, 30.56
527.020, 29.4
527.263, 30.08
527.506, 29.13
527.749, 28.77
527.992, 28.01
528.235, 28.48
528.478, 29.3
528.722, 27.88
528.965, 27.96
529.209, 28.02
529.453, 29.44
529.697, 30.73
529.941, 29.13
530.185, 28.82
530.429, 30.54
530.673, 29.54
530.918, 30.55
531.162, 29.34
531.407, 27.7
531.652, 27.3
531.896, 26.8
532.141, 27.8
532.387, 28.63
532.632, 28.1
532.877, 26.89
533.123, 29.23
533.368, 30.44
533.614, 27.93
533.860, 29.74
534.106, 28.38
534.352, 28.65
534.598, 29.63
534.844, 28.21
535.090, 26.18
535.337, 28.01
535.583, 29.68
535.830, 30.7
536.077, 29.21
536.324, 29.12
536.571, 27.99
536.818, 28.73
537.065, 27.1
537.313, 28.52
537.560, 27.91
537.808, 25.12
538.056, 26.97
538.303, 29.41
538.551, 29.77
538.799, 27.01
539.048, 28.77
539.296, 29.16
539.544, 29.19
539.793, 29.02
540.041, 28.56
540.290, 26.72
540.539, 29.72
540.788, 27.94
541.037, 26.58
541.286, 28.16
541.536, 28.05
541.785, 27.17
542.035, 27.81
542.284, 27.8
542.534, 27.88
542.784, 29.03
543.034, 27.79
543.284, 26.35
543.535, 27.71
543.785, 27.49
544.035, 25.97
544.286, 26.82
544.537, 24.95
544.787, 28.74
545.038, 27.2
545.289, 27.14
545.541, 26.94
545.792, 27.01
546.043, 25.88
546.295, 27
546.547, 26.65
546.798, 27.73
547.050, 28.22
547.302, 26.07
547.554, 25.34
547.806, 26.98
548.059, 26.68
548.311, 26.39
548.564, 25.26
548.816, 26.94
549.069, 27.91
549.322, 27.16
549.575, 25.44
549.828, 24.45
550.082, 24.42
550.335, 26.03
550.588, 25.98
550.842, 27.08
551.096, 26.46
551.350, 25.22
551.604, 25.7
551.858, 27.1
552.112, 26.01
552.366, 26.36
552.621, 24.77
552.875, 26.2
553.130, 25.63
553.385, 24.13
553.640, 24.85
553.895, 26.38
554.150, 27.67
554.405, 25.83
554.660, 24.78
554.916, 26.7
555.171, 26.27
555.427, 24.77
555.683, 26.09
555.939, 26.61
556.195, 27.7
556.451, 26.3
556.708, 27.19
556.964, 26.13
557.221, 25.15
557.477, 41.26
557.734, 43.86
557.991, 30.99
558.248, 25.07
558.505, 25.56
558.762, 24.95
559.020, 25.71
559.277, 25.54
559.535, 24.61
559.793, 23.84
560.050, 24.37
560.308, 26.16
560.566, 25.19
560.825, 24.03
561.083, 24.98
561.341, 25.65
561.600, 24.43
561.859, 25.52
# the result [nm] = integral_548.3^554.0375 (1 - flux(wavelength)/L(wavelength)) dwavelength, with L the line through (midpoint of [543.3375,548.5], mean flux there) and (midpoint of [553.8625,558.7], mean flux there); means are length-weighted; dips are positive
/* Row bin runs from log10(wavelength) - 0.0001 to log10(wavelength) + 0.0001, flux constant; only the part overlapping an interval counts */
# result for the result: 0.33 nm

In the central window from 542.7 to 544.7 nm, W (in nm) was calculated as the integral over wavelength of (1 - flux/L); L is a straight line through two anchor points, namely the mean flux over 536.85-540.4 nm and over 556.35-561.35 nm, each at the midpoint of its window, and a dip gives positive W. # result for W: 0.07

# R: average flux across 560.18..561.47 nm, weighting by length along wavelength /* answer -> 25.2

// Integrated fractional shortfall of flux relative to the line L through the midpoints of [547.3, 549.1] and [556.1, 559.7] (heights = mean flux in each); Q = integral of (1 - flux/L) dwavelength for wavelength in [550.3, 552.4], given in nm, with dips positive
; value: 0.07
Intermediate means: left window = 26.4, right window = 28.5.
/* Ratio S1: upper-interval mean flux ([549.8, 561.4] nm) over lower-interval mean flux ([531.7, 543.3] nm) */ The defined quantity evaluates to 0.94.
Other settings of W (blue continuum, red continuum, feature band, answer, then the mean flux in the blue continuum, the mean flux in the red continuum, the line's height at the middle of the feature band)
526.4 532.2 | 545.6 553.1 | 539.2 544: -0.110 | 29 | 26.3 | 27.3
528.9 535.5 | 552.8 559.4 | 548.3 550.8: 0.154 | 28.7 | 27.4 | 27.7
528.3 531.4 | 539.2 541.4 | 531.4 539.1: 0.119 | 29.2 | 28.3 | 28.8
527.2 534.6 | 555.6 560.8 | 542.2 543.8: 0.028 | 28.8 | 27.6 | 28.2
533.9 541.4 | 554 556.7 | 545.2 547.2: 0.023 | 28.4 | 26.3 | 27.4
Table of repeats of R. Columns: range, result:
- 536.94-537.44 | 27.8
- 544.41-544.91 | 26.9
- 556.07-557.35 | 26.5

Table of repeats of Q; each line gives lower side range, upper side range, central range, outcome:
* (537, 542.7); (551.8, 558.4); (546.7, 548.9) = 0.090 nm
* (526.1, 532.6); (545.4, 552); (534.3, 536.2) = -0.040 nm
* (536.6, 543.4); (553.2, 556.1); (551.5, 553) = 0.010 nm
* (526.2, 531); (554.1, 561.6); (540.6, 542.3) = 0.033 nm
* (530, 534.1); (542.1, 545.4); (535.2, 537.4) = -0.045 nm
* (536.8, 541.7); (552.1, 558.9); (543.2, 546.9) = 0.122 nm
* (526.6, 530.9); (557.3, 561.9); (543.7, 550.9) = 0.395 nm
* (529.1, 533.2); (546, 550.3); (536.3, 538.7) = -0.013 nm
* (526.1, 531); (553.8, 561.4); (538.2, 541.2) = -0.006 nm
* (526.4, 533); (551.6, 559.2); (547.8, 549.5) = 0.058 nm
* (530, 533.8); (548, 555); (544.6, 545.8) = -0.021 nm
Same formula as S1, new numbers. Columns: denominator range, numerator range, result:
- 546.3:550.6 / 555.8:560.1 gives 1.06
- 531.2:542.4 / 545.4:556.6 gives 0.93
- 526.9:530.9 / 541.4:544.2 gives 0.95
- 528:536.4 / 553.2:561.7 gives 0.93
